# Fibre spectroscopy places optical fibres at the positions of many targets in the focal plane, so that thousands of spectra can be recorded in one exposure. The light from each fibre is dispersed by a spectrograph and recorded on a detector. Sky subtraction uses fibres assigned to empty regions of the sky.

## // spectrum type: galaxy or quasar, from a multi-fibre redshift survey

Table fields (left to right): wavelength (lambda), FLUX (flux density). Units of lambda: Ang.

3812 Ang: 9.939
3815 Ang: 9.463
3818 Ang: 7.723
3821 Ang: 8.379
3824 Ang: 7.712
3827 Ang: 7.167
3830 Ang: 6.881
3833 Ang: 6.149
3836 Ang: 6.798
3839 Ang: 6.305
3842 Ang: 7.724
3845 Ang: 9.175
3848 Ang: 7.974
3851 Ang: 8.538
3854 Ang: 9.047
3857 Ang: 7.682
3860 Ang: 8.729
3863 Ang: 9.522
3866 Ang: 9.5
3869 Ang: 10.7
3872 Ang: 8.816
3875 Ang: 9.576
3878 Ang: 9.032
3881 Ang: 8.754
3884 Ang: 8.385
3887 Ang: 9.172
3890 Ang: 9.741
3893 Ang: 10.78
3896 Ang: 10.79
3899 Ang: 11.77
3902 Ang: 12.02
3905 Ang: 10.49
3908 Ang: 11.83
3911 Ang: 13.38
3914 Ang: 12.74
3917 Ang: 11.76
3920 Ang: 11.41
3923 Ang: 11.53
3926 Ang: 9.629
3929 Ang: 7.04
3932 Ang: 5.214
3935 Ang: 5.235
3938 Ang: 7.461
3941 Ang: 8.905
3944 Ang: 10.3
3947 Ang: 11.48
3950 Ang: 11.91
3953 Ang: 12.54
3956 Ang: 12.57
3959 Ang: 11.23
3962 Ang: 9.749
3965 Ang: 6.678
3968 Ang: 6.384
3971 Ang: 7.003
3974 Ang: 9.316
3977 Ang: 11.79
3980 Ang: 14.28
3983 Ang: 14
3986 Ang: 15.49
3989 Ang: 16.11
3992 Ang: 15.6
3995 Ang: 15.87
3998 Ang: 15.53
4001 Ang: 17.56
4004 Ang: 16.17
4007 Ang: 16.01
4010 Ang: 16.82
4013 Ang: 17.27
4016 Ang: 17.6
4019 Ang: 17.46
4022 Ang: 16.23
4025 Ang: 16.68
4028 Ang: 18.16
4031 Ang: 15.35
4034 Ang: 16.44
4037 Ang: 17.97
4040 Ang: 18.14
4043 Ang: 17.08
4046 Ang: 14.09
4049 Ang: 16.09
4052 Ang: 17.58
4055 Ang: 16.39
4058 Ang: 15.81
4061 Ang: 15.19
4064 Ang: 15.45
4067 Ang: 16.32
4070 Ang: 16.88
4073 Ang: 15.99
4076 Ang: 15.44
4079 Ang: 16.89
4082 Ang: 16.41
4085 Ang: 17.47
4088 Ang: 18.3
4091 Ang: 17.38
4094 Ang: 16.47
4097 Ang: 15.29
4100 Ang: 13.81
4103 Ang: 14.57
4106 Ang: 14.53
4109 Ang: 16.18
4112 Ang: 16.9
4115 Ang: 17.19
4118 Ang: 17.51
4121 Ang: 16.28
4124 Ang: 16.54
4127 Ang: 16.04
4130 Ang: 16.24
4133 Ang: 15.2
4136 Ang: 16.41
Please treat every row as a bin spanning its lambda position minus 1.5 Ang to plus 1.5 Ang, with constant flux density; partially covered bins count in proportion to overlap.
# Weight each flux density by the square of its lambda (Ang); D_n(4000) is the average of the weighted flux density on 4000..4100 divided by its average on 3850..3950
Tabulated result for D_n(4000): 1.83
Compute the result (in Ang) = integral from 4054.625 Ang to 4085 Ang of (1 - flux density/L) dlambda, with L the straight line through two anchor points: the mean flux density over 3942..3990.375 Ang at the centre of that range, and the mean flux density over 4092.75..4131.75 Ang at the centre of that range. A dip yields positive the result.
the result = -3.2 Ang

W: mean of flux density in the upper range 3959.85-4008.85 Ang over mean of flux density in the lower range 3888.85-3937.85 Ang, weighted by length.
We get 1.3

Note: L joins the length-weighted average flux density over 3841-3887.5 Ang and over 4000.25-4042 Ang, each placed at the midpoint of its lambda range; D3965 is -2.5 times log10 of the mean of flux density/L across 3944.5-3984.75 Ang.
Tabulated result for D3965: 0.295 mag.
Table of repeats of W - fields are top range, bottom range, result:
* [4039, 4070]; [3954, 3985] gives 1.56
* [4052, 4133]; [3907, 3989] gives 1.54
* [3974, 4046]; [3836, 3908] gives 1.72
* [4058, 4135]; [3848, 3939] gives 1.67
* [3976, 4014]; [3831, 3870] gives 1.89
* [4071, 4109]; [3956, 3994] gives 1.39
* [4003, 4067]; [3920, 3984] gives 1.70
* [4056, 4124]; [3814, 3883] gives 1.95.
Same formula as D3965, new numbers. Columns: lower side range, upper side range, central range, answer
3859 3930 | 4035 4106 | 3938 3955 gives 0.128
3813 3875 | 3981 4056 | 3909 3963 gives 0.217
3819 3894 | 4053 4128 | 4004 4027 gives -0.222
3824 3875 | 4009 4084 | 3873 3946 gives 0.080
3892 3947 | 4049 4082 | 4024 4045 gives -0.146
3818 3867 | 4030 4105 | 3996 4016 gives -0.187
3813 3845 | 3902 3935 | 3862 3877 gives -0.095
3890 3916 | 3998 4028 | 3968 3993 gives 0.226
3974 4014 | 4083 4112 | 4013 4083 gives -0.056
